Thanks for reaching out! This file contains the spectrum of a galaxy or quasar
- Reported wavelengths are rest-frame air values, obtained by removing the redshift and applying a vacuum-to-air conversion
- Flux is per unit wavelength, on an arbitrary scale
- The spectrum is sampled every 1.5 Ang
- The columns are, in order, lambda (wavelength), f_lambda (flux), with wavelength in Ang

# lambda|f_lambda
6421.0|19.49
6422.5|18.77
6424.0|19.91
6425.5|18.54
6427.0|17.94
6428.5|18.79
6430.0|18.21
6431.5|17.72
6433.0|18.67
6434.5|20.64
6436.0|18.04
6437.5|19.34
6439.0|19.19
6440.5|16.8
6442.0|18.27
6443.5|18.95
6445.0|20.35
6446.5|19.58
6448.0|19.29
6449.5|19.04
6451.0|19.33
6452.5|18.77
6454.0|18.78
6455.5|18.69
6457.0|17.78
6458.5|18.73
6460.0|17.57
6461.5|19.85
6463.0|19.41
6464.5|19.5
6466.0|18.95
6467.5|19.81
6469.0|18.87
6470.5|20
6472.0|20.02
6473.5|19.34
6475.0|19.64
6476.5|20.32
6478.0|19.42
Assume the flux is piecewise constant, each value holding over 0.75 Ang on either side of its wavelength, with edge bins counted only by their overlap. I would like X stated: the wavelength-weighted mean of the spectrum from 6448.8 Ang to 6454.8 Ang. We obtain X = 19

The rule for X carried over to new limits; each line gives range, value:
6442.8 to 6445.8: 19.7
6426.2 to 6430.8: 18.3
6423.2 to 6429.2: 18.8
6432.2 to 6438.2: 19.2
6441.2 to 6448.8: 19.3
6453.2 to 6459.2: 18.5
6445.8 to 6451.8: 19.3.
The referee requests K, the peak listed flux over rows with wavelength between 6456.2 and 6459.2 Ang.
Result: 18.73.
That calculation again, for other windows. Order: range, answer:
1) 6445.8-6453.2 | 19.58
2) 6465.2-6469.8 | 19.81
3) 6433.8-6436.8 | 20.64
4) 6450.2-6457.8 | 19.33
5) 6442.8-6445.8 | 20.35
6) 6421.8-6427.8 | 19.91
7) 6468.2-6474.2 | 20.02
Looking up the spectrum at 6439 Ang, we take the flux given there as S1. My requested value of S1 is 19.19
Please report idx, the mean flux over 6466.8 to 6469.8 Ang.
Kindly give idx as 19.3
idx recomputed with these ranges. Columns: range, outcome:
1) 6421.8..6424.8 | 19.3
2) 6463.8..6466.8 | 19.2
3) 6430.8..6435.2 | 19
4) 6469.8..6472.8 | 20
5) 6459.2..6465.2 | 19.1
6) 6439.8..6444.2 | 18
